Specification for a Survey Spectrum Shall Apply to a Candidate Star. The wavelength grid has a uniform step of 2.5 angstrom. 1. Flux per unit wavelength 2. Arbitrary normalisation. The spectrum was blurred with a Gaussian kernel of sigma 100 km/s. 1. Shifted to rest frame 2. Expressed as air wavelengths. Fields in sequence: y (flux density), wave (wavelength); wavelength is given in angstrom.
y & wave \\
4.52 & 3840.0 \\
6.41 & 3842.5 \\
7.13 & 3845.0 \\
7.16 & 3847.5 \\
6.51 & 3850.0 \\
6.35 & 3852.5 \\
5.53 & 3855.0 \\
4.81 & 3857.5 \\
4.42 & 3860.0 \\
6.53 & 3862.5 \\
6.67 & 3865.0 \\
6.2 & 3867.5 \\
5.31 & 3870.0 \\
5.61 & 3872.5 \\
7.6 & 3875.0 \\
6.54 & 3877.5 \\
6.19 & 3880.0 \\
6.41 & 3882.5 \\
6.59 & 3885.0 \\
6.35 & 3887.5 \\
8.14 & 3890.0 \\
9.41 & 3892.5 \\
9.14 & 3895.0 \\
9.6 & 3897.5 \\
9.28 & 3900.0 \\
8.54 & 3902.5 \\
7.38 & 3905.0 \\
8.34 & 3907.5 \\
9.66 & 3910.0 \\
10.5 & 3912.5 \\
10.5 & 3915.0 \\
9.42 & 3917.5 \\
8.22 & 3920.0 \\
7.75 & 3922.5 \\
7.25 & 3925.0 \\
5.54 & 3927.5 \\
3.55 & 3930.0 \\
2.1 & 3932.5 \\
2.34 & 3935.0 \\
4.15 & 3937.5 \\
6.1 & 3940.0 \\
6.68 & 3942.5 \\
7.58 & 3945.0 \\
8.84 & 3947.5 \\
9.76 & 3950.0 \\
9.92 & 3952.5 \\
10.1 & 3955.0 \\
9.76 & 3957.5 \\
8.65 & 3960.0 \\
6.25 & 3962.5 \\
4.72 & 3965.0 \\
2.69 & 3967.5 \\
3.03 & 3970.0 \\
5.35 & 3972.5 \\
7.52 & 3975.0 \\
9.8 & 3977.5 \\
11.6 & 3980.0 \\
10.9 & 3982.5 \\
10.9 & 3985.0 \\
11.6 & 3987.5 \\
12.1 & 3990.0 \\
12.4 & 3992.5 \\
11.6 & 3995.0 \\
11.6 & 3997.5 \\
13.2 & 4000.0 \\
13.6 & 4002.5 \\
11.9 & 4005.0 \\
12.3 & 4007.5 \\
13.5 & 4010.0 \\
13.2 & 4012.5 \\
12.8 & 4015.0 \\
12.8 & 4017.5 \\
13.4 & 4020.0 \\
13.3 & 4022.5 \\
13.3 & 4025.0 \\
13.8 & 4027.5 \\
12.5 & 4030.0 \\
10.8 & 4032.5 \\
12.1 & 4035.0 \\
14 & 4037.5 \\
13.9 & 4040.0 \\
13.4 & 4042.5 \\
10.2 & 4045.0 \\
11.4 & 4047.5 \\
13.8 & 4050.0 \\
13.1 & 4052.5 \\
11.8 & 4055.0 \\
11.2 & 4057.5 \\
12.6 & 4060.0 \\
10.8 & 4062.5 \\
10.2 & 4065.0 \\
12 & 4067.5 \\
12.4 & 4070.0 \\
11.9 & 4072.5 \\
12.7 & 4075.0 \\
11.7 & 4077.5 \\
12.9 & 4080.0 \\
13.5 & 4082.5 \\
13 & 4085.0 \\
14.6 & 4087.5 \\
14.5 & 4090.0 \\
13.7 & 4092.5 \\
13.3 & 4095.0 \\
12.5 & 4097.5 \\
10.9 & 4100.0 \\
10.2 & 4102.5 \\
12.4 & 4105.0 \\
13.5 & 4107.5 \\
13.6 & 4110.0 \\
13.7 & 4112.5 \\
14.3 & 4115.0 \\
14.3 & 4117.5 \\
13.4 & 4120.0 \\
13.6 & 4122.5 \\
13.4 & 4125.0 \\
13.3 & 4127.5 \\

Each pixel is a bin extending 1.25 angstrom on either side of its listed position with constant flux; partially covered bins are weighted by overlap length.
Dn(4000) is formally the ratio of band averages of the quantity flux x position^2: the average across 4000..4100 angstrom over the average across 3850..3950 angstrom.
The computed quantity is 2.0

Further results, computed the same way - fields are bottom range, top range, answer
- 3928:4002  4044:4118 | 1.63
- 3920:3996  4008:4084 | 1.70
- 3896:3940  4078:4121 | 1.98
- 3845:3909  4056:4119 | 2.01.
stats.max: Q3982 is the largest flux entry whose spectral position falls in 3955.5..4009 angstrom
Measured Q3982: 13.6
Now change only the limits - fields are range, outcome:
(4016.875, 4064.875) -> 14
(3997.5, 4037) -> 13.8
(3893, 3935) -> 10.5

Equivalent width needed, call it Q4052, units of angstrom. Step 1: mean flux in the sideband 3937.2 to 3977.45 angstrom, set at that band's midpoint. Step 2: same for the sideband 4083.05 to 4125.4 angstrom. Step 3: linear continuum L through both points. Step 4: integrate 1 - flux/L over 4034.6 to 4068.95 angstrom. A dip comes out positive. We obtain -3.7 angstrom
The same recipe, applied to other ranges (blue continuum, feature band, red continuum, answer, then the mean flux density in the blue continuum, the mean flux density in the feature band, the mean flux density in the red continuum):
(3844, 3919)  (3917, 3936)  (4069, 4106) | 6.3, 7.4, 5.67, 12.7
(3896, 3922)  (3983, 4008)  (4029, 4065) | -2.4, 9.1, 12.1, 12.2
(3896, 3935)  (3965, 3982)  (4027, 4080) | 5.2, 7.67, 6.71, 12.2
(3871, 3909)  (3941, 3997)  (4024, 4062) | 8.0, 7.67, 8.74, 12.5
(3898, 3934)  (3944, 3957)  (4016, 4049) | -0.1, 7.72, 9.3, 12.7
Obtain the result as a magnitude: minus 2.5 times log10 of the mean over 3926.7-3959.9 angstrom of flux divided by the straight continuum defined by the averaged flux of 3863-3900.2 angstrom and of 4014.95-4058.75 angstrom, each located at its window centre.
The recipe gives 0.371 mag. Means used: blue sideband 7.2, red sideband 12.6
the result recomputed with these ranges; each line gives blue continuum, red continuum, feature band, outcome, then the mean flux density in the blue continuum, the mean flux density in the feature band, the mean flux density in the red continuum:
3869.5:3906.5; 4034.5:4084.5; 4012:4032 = -0.16 mag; 7.52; 13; 12.3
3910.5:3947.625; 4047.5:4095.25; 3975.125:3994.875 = -0.23 mag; 6.7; 11.1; 12.6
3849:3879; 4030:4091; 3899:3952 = 0.08 mag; 6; 7.34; 12.4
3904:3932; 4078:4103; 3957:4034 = -0.04 mag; 7.86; 10.7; 13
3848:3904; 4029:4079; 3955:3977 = 0.44 mag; 6.9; 6.36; 12.1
